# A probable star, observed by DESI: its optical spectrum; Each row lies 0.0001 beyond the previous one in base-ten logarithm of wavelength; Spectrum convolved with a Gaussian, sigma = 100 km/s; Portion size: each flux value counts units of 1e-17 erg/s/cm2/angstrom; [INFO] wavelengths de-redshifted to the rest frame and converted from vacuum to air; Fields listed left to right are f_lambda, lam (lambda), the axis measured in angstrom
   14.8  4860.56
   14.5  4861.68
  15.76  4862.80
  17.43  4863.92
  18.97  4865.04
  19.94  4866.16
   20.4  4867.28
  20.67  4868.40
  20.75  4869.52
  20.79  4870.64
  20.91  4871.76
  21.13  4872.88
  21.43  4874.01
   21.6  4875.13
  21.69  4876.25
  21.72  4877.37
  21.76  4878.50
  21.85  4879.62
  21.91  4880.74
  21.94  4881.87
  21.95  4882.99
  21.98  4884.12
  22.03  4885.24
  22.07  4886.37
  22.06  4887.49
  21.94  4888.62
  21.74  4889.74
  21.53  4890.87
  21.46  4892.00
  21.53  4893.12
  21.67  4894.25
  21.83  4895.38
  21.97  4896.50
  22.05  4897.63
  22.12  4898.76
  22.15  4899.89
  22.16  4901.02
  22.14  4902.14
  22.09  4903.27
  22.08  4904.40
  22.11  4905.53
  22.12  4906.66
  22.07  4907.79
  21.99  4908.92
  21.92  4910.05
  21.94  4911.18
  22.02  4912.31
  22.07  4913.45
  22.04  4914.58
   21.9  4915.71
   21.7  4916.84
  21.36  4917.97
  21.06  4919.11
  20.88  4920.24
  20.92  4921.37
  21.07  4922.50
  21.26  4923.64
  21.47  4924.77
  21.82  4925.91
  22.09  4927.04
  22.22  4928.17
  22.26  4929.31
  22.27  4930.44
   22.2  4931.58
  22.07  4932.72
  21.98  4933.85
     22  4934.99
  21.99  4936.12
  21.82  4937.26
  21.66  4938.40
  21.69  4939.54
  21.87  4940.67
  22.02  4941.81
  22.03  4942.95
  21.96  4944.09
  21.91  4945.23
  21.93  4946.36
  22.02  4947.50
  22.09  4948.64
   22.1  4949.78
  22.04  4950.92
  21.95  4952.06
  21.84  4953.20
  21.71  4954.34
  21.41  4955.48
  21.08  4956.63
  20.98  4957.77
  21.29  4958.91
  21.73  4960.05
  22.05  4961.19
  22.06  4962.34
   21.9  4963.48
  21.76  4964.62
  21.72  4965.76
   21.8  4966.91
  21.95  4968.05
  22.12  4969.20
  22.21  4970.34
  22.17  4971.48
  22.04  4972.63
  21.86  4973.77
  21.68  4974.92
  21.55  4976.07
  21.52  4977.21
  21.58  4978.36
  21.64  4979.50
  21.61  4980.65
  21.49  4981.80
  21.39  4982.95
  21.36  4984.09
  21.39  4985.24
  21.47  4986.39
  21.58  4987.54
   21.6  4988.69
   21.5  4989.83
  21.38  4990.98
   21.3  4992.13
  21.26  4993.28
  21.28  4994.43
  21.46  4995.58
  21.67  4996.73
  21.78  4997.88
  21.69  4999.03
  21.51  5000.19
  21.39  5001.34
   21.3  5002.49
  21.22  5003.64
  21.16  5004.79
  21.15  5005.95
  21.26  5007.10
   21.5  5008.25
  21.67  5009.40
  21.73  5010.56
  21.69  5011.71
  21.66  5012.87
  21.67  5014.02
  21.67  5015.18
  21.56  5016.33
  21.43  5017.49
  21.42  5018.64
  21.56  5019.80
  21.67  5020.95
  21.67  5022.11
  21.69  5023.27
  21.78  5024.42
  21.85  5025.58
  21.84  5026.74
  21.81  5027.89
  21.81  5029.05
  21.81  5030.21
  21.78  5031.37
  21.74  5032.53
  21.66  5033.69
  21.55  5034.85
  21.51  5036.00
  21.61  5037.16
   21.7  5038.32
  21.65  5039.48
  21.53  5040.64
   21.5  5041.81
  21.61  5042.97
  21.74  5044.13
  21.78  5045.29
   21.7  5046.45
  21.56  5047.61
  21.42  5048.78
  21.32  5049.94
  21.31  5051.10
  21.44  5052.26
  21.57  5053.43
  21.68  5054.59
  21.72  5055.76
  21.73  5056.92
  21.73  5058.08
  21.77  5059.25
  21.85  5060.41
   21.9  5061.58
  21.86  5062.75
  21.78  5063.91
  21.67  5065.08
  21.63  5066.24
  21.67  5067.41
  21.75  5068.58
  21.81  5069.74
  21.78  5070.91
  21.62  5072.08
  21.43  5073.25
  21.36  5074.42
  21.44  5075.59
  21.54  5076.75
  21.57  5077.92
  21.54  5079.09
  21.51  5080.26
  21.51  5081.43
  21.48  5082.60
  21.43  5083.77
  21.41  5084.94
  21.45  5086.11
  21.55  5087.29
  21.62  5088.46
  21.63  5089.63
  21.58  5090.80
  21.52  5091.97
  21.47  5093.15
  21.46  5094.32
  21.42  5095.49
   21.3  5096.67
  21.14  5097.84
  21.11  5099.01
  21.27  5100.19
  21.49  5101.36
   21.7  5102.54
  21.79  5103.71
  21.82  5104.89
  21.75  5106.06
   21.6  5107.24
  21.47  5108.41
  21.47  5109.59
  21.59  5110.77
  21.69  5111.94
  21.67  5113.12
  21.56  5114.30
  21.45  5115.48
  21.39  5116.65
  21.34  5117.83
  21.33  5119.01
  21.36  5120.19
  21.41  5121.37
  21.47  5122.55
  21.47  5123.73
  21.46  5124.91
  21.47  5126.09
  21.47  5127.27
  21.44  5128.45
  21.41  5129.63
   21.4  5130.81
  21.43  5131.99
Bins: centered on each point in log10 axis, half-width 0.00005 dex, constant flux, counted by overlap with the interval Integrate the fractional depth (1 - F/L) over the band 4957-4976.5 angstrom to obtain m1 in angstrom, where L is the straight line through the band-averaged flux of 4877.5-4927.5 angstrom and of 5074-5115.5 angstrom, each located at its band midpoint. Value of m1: -0.1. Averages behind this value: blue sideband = 21.8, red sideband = 21.5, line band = 21.8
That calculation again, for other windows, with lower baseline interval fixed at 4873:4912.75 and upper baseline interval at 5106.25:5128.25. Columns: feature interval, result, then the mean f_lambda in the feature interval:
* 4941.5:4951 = -0.1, 22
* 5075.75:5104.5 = 0.1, 21.5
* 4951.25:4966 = 0.1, 21.7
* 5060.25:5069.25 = -0.1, 21.8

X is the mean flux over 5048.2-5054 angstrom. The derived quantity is 21.4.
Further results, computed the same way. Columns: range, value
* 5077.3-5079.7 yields 21.5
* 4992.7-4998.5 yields 21.5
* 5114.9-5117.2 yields 21.5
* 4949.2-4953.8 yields 22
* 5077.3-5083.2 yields 21.5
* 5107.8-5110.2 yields 21.5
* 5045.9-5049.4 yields 21.5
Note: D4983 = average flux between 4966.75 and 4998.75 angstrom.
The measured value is 21.6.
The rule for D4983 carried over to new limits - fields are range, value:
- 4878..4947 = 21.9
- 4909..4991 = 21.8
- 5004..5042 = 21.6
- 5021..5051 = 21.7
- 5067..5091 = 21.6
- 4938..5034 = 21.7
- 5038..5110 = 21.6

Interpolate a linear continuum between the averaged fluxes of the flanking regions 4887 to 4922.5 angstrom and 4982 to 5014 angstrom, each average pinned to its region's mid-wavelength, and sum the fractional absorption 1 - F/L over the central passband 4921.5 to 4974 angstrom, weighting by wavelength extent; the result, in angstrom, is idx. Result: -0.5 angstrom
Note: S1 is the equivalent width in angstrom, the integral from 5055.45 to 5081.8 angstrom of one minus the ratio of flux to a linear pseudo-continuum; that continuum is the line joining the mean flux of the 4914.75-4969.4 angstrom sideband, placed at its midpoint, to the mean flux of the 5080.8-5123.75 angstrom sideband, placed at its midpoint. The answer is -0.1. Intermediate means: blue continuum 21.8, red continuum 21.5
